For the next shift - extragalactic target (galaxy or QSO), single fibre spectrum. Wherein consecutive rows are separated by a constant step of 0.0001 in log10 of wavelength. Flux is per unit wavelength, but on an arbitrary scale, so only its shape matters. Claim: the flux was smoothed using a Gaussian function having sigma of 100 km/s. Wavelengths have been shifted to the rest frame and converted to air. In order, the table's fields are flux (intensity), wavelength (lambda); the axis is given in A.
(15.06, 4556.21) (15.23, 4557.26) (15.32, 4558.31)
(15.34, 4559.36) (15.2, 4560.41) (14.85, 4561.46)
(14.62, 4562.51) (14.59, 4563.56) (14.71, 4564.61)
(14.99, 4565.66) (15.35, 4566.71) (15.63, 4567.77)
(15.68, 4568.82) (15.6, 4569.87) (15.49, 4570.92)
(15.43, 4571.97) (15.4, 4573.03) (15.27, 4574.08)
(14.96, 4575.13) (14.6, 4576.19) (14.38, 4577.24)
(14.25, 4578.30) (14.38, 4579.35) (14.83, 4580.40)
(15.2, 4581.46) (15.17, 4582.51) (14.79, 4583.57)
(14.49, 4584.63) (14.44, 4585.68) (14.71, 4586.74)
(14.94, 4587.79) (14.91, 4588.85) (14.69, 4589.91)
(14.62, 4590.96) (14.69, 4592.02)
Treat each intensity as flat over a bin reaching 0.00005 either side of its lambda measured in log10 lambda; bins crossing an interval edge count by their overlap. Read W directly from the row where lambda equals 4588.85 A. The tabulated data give 14.91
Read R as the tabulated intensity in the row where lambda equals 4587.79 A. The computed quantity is 14.94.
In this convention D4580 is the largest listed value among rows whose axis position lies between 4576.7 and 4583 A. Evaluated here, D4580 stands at 15.2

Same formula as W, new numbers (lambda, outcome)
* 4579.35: 14.38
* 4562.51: 14.62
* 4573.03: 15.4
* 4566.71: 15.35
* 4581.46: 15.2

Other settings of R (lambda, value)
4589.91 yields 14.69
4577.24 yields 14.38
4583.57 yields 14.79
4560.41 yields 15.2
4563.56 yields 14.59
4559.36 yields 15.34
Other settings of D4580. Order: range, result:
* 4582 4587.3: 15.17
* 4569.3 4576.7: 15.6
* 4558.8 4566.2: 15.34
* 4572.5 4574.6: 15.4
